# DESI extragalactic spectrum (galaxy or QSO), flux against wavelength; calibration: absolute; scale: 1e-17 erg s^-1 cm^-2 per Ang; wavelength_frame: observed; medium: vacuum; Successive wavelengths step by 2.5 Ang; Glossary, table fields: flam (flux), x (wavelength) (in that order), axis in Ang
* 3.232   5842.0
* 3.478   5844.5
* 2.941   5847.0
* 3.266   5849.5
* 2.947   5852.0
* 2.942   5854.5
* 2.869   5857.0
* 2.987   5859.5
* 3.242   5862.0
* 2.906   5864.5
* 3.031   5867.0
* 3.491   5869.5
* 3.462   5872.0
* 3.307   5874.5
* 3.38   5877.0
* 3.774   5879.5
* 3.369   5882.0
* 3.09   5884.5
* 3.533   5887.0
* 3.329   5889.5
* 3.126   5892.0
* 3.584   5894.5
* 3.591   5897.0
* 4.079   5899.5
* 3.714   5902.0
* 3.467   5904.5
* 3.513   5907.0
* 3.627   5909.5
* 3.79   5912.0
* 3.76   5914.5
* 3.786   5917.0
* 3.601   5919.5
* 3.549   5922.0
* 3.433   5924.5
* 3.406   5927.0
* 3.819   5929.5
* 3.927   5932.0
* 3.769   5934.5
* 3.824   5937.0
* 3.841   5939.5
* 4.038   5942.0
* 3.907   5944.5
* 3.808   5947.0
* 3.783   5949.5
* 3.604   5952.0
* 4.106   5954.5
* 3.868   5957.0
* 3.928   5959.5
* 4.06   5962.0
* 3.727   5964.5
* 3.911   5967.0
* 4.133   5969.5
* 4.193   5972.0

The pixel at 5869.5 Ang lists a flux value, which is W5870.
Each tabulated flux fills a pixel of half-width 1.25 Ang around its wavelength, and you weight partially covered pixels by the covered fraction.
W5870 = 3.491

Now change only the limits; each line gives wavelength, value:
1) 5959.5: 3.928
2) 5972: 4.193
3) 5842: 3.232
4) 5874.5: 3.307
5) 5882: 3.369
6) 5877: 3.38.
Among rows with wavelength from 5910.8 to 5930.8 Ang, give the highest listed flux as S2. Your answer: 3.819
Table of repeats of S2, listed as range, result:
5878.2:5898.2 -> 3.774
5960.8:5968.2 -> 4.06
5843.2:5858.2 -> 3.478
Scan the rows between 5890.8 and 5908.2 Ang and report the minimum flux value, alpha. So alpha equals 3.126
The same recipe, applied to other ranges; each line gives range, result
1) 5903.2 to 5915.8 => 3.467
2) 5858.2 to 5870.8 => 2.906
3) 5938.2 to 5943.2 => 3.841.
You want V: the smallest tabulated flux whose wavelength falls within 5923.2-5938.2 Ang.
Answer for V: 3.406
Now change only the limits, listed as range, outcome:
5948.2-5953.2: 3.604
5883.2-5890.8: 3.09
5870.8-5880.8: 3.307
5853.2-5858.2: 2.869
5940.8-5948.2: 3.808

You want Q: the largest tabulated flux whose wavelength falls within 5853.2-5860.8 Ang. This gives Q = 2.987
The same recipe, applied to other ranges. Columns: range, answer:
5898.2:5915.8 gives 4.079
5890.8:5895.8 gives 3.584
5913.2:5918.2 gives 3.786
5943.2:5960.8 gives 4.106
